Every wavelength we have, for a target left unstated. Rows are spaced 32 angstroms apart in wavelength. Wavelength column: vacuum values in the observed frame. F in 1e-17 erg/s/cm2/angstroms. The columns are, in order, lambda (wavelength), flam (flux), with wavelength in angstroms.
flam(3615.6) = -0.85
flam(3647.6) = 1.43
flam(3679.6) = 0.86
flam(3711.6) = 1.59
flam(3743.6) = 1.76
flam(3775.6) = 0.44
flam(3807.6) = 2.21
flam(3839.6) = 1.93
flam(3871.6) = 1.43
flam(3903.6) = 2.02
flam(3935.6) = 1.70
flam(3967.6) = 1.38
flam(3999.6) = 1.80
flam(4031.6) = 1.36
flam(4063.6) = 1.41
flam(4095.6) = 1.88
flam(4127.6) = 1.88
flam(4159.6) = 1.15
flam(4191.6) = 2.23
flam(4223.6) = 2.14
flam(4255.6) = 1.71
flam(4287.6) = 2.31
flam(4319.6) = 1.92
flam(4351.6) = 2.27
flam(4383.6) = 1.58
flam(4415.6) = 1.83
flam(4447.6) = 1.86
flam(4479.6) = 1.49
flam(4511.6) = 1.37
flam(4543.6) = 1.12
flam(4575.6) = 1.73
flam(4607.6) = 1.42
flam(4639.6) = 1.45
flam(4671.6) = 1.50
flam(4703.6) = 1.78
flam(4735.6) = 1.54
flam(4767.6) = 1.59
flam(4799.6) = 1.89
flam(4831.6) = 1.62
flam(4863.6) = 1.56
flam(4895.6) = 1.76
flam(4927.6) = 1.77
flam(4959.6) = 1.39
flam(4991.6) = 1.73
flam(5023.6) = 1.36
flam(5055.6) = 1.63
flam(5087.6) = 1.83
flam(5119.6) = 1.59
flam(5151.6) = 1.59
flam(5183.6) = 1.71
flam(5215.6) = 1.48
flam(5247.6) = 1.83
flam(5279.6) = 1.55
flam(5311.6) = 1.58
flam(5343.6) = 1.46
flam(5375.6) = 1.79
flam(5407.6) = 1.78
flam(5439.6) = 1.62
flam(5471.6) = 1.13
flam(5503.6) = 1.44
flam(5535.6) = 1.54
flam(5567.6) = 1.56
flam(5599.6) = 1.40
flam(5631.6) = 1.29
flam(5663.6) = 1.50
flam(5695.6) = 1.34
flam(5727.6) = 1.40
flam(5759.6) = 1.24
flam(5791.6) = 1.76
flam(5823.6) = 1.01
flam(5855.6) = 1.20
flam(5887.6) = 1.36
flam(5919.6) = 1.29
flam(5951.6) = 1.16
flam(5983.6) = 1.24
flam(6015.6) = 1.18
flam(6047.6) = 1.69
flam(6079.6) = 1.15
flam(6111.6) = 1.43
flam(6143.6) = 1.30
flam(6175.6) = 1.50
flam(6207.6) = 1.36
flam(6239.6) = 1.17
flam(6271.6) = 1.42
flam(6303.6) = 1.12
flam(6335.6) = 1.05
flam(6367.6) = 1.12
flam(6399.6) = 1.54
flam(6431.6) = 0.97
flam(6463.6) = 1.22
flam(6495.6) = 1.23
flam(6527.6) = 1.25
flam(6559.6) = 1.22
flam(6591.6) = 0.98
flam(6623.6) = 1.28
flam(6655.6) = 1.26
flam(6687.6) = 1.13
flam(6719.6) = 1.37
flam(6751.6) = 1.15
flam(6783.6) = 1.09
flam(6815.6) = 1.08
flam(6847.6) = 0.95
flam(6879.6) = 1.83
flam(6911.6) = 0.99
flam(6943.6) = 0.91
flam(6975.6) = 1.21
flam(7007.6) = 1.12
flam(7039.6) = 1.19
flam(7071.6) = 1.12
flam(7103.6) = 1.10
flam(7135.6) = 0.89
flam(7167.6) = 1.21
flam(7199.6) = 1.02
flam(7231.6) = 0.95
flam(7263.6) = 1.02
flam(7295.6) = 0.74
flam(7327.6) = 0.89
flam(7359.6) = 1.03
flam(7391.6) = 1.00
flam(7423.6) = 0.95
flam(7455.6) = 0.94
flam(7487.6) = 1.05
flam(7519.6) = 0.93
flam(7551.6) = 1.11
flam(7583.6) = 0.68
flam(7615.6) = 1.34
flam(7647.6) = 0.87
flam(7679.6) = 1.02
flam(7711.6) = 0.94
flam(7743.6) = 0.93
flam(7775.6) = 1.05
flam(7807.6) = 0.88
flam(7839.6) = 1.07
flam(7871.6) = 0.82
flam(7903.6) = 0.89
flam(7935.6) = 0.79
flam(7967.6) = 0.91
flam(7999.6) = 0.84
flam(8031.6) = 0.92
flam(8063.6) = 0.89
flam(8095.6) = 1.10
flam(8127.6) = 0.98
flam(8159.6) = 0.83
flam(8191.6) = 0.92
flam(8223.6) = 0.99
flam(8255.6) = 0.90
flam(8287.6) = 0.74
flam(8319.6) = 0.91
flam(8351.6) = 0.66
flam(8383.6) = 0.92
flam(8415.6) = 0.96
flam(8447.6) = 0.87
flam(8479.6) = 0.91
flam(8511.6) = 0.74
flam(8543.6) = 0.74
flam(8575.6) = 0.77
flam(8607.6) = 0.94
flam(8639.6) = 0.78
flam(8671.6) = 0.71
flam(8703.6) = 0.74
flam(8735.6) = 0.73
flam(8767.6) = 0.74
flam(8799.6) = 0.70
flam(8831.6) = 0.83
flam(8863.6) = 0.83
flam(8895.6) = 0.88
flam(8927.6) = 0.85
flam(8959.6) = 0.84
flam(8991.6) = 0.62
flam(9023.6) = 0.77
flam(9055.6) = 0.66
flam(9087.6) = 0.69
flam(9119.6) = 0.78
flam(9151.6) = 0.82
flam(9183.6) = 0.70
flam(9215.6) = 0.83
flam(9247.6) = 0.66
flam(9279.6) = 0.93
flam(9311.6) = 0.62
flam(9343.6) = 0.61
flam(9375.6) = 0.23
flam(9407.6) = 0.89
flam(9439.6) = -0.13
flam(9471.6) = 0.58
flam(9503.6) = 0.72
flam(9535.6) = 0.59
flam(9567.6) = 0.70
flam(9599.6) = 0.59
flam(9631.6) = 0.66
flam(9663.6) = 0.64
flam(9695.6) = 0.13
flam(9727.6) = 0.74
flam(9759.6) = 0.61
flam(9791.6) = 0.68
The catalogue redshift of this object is 0.048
